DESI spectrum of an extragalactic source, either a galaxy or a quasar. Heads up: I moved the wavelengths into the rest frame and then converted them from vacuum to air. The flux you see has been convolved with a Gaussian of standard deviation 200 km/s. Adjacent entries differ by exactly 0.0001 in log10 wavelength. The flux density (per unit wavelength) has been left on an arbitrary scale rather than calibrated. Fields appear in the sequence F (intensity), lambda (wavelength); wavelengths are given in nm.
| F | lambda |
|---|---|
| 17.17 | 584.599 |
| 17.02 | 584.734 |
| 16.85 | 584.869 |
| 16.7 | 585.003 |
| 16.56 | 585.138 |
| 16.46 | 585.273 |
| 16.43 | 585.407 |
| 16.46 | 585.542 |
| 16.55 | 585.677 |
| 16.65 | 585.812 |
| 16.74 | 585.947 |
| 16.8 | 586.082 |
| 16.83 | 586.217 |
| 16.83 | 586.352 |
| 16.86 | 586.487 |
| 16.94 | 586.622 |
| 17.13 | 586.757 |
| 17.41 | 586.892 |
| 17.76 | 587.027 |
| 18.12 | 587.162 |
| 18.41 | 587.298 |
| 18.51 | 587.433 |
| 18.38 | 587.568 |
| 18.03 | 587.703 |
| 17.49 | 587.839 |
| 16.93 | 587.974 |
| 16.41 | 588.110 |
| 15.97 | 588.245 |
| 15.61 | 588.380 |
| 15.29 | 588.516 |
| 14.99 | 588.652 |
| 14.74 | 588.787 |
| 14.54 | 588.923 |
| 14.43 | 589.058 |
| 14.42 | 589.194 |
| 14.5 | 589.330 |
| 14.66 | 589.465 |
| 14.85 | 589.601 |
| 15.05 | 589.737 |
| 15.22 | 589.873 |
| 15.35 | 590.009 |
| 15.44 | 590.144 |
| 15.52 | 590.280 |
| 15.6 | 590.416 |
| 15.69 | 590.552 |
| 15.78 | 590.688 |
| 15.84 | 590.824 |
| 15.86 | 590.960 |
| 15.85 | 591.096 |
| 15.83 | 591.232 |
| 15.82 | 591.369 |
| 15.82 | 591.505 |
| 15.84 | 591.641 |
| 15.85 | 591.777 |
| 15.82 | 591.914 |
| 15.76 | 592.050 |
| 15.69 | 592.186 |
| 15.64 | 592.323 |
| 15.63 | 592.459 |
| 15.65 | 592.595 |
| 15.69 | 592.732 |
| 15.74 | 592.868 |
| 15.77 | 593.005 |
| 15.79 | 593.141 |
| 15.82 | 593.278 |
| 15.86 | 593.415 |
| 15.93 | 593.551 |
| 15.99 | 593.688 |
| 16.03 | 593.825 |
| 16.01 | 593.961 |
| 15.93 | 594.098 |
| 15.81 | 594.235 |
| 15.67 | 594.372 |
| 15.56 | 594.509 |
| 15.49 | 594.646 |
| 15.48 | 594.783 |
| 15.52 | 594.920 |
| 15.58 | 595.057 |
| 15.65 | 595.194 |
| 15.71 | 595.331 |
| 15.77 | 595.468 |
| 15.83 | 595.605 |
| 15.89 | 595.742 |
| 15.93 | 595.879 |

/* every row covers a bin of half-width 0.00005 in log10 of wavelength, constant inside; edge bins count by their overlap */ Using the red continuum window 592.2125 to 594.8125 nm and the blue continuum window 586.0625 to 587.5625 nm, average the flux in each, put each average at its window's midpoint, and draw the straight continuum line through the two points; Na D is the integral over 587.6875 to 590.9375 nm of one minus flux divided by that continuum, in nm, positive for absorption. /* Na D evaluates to 0.26 nm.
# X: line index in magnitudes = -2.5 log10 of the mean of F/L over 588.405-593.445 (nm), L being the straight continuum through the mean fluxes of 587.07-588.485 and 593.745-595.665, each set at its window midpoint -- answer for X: 0.077 mag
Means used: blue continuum 17.3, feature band 15.4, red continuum 15.7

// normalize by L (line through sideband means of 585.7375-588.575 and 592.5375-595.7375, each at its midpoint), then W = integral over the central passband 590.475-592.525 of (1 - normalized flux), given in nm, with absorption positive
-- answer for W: 0.061 nm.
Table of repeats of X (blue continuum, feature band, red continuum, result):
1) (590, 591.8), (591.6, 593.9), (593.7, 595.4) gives -0.01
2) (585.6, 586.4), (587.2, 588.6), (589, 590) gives -0.09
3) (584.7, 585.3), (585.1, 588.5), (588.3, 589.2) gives -0.08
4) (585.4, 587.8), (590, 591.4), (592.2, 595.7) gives 0.05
